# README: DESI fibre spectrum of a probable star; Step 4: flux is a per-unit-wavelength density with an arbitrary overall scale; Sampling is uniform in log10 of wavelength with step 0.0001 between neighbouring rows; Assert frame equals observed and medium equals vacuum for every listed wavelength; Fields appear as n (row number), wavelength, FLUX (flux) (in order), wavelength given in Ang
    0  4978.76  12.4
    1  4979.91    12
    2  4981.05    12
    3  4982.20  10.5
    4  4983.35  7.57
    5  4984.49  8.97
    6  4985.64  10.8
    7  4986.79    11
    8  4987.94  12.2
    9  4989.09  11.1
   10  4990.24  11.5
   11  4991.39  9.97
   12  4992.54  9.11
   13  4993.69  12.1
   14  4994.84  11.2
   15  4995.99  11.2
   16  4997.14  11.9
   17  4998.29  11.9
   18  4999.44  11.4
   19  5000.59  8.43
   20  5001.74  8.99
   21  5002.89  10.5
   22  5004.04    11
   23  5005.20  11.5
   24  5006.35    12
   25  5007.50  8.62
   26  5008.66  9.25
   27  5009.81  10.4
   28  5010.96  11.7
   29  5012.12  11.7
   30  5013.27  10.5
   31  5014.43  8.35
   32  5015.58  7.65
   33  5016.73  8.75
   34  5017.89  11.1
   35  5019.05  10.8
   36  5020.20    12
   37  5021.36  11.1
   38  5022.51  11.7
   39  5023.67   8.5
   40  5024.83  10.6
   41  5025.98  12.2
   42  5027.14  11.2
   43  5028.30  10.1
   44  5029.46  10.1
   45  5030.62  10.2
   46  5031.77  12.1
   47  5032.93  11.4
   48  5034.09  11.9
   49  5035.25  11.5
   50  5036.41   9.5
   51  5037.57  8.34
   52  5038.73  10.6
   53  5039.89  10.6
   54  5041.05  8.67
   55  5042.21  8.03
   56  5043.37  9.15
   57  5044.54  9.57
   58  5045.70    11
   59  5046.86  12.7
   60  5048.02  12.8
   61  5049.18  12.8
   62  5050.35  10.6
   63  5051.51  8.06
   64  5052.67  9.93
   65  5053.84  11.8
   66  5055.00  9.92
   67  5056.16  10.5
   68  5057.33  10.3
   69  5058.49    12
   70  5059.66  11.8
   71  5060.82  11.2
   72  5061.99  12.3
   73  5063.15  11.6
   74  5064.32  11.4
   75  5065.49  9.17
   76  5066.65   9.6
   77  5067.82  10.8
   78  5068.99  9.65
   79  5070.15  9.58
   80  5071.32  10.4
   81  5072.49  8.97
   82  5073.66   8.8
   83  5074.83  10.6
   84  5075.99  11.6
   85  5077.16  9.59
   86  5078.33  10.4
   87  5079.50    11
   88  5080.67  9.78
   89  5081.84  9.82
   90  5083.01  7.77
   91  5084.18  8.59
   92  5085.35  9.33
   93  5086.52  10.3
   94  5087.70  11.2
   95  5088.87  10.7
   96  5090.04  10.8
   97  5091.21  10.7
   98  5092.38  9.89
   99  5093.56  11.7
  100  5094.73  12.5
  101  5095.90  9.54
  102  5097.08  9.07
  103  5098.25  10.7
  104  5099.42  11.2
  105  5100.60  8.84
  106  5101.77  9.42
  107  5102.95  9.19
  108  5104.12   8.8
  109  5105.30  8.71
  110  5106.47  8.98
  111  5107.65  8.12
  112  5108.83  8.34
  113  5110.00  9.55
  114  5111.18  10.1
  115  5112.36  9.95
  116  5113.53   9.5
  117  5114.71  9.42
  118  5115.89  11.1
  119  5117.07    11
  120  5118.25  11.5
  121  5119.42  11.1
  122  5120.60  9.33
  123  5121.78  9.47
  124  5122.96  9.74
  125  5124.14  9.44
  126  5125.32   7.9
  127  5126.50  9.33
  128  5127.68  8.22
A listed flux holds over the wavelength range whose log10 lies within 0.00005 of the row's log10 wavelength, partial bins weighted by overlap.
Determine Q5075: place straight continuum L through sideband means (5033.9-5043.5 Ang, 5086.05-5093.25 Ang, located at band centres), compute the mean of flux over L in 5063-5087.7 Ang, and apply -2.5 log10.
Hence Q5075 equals 0.05 mag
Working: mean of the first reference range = 9.76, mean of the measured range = 9.94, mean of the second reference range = 10.6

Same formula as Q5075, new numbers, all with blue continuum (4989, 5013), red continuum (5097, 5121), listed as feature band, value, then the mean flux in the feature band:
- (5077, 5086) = 0.050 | 9.54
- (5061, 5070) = -0.051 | 10.6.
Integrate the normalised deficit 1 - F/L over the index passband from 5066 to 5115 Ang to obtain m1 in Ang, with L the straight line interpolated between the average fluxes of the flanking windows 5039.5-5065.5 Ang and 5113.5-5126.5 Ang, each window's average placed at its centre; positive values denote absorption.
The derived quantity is 2.1 Ang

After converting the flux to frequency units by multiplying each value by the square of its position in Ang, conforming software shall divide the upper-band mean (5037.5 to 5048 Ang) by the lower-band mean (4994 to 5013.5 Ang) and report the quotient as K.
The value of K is 1.0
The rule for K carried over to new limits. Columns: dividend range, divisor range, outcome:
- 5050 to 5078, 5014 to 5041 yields 1.01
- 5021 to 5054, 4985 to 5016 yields 1.01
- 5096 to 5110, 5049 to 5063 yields 0.86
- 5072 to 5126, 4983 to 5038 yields 0.97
